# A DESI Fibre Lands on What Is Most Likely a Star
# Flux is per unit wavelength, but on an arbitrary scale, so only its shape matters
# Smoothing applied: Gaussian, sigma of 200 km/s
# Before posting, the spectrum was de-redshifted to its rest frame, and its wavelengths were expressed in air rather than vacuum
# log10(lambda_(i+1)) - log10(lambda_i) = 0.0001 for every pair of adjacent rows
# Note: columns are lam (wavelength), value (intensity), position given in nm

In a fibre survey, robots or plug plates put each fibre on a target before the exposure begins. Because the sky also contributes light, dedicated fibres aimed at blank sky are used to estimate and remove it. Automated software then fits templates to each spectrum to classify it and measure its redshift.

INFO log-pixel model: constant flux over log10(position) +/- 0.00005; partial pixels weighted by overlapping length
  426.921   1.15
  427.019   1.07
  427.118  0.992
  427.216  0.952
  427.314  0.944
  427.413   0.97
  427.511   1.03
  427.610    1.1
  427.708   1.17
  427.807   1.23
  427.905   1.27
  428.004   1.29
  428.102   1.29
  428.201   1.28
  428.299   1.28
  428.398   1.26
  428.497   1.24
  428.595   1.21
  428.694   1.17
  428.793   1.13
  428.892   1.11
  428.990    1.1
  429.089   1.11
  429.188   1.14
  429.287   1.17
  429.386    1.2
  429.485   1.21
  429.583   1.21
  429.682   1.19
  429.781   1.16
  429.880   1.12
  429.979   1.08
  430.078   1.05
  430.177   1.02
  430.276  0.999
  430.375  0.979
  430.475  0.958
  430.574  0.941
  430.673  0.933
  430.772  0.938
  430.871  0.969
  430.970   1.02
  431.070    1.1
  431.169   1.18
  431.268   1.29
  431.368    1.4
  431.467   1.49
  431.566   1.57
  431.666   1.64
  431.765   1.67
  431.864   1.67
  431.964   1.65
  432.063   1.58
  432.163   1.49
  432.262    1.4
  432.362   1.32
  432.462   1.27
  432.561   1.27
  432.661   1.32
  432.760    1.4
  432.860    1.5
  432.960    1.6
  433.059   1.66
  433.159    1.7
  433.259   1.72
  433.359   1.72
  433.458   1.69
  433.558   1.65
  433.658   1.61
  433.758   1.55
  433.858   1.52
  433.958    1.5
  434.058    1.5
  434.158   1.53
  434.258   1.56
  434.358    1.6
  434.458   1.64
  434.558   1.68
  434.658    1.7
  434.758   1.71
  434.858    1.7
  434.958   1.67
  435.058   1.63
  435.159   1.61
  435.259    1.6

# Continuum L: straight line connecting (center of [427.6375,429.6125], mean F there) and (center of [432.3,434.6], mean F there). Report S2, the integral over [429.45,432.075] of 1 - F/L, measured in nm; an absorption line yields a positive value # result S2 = 0.27 nm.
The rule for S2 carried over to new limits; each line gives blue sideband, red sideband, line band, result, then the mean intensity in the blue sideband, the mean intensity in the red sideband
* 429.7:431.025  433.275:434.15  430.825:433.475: -0.258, 1.02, 1.59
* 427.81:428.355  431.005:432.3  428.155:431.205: 0.555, 1.28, 1.47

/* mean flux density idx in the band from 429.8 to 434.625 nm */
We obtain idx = 1.39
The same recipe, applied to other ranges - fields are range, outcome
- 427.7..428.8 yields 1.24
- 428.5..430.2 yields 1.14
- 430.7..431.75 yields 1.27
